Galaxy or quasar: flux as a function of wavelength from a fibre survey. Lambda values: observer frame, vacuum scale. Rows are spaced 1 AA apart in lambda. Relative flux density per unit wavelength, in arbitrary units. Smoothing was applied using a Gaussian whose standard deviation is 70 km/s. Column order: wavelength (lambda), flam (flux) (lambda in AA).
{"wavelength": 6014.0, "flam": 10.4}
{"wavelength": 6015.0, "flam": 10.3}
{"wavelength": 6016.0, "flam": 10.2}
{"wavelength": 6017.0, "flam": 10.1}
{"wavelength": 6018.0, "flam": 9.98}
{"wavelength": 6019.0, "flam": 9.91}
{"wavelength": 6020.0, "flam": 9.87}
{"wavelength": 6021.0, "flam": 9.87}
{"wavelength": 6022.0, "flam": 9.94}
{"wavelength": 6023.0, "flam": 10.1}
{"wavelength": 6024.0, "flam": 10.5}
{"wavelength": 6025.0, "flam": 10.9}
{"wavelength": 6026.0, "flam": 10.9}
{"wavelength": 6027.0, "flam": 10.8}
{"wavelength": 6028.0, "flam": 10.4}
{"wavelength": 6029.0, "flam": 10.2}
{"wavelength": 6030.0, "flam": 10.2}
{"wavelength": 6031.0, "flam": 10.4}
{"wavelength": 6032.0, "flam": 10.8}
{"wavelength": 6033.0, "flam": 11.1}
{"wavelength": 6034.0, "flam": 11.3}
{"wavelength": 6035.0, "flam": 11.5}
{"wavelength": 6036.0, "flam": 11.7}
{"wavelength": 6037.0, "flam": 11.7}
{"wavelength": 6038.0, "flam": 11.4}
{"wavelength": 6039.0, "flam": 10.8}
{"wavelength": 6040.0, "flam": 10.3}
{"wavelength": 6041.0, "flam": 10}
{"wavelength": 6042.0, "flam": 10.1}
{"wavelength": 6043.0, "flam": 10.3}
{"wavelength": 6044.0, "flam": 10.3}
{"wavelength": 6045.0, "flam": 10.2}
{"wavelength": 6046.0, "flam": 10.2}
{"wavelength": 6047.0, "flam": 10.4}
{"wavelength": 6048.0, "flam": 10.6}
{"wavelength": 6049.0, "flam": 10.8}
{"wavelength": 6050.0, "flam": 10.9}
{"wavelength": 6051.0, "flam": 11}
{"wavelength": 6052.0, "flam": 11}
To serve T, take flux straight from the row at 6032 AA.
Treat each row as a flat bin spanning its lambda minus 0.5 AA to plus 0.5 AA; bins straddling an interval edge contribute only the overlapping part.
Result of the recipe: 10.8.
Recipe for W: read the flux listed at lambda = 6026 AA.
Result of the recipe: 10.9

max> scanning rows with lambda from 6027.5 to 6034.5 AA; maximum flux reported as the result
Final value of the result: 11.3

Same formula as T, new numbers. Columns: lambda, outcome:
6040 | 10.3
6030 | 10.2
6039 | 10.8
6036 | 11.7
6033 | 11.1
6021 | 9.87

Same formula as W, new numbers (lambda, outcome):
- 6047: 10.4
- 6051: 11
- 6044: 10.3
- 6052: 11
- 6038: 11.4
